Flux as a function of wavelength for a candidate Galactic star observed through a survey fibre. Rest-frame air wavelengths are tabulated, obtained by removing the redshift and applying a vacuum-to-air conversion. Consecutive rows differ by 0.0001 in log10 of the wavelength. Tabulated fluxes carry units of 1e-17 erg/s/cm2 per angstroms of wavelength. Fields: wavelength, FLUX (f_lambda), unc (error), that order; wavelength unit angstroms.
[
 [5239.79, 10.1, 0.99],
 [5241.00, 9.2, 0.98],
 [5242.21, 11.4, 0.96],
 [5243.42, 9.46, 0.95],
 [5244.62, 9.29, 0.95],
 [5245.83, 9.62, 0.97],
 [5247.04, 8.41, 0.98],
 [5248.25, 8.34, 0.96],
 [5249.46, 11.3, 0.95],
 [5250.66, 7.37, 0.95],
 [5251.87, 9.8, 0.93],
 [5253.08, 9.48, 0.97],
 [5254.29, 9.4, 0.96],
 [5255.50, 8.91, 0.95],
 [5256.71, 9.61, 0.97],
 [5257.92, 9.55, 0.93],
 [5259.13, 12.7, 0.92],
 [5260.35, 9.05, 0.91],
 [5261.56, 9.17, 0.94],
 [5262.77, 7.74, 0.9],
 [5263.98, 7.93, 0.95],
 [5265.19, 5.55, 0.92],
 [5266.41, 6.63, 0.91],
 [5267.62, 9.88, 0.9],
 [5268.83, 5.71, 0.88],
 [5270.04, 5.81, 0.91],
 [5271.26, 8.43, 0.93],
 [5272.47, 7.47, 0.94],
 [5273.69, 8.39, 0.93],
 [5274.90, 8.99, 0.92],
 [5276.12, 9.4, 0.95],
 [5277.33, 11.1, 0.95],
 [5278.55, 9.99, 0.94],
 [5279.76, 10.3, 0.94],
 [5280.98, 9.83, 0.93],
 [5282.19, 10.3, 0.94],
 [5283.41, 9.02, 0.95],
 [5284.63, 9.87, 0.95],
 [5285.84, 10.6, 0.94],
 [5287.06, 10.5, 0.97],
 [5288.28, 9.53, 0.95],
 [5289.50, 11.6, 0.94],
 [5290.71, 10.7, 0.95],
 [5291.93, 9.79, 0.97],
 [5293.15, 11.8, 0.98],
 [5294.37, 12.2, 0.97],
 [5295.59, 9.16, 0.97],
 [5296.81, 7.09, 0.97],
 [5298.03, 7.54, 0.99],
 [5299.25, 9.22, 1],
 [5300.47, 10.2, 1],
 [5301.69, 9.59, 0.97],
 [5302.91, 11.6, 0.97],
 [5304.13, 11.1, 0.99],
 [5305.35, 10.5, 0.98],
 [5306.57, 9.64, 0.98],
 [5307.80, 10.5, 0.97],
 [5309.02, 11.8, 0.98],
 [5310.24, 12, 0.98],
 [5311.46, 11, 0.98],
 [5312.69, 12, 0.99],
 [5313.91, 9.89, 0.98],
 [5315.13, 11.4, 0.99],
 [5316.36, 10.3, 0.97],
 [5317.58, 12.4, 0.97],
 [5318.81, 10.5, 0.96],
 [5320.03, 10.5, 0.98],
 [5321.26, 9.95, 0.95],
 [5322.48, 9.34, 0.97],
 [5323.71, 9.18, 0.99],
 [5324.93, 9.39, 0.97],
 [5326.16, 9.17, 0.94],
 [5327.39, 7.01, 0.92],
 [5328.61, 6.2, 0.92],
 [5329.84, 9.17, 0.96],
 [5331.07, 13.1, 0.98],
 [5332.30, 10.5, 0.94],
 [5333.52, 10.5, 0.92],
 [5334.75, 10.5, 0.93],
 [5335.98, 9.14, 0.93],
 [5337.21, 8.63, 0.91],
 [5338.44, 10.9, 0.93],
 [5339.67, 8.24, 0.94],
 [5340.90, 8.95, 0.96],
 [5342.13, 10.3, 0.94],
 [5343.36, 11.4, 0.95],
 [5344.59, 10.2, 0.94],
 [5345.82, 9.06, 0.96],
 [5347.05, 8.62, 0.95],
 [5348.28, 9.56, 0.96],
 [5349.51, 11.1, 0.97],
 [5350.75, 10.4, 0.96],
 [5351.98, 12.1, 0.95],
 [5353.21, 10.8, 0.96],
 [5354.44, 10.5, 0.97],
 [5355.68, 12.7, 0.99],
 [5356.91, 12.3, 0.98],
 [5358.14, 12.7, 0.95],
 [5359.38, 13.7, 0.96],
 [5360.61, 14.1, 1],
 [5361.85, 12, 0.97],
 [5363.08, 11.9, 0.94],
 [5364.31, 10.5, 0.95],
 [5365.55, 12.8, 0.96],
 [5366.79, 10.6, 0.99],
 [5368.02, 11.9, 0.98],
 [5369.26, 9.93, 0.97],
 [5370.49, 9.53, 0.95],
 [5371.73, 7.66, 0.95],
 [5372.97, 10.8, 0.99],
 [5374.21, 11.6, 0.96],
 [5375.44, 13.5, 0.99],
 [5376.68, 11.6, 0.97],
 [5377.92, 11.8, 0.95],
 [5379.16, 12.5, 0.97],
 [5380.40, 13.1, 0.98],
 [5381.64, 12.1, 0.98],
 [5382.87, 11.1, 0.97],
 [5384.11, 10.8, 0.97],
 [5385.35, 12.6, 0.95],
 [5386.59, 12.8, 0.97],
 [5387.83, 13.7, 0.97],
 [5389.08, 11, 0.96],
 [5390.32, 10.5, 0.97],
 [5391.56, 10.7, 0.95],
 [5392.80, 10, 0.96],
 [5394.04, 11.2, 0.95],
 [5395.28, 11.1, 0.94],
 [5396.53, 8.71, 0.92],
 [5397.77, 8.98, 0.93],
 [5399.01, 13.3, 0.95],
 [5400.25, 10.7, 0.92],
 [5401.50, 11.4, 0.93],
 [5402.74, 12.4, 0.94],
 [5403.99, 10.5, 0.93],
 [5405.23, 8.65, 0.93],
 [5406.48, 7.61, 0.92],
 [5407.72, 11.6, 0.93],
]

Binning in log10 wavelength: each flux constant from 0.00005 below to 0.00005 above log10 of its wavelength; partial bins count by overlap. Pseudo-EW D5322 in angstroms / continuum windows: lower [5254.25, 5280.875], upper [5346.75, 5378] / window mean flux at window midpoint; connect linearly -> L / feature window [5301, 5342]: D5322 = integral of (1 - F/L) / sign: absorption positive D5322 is 0.2 angstroms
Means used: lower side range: 8.72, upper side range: 11.4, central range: 10.1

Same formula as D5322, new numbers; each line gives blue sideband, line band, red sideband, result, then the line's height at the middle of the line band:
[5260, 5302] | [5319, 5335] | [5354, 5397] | 1.15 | 10.3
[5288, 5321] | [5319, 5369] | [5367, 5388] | 2.65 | 11.1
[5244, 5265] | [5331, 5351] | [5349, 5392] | 1.89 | 11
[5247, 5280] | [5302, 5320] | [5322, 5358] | -2.75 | 9.54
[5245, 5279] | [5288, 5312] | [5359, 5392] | -1.48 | 9.74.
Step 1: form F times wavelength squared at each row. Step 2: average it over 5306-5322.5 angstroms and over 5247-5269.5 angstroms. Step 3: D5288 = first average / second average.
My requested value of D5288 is 1.3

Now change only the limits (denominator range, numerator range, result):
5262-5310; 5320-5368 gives 1.13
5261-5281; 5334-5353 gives 1.23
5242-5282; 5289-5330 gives 1.15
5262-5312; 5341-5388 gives 1.23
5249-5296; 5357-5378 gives 1.28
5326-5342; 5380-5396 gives 1.25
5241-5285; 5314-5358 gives 1.15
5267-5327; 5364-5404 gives 1.17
